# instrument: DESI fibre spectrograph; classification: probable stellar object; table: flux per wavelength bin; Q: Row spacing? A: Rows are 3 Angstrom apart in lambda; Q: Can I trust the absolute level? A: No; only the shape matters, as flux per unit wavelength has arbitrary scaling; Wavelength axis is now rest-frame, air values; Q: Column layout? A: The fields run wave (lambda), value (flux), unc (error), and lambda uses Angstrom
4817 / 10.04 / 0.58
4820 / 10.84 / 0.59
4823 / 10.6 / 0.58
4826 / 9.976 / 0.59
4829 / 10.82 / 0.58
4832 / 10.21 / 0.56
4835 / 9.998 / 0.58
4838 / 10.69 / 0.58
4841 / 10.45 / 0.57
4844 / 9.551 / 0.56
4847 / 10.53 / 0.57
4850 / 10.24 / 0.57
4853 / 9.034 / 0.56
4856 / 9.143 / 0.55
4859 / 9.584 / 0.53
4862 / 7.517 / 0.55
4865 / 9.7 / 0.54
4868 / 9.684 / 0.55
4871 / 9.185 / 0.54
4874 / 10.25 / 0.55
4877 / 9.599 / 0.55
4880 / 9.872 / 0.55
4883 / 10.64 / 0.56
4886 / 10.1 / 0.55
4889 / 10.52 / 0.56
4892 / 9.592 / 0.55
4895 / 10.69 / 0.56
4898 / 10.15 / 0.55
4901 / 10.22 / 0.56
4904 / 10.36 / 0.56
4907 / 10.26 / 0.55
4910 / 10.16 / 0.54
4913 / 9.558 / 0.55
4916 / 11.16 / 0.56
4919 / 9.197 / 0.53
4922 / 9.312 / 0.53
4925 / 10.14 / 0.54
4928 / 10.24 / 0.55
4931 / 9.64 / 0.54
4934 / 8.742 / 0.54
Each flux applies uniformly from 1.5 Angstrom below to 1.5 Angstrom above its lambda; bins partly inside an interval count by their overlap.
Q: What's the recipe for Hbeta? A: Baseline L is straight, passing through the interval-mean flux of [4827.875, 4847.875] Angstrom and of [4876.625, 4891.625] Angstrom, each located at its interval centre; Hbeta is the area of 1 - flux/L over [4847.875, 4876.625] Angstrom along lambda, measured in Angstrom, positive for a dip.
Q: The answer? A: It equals 2.3 Angstrom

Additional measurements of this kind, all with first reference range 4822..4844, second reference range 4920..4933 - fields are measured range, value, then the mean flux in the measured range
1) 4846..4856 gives 0.4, 9.79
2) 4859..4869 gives 1.1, 9.02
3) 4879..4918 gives -1.2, 10.2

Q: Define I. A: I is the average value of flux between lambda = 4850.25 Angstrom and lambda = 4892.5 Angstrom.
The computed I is 9.62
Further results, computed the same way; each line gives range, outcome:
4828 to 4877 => 9.77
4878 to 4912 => 10.2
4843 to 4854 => 9.89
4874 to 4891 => 10.1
